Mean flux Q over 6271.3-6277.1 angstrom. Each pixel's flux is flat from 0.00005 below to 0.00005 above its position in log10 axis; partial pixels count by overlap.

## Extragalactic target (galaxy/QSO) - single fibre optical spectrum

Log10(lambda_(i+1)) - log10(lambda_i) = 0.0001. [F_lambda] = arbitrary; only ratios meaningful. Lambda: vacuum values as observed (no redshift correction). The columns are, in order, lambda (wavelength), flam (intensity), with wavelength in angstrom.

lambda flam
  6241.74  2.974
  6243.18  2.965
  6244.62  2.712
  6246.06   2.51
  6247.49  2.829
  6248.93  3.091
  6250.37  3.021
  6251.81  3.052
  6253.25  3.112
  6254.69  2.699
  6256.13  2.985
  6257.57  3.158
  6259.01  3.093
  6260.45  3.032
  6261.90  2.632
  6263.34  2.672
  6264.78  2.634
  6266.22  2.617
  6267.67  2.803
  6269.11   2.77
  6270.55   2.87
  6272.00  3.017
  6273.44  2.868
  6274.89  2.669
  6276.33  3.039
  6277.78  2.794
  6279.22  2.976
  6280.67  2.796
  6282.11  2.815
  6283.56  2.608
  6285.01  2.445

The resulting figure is 2.9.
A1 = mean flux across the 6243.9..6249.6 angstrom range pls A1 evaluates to 2.78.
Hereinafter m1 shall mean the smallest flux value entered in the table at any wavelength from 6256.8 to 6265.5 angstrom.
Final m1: 2.632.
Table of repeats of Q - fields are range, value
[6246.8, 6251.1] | 2.98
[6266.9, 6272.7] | 2.86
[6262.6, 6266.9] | 2.65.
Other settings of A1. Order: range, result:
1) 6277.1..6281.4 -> 2.86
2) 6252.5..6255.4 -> 2.91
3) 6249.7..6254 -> 3.06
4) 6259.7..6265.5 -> 2.74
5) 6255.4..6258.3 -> 3.07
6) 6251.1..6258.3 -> 3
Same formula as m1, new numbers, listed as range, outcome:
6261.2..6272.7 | 2.617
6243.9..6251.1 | 2.51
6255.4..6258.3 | 2.985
